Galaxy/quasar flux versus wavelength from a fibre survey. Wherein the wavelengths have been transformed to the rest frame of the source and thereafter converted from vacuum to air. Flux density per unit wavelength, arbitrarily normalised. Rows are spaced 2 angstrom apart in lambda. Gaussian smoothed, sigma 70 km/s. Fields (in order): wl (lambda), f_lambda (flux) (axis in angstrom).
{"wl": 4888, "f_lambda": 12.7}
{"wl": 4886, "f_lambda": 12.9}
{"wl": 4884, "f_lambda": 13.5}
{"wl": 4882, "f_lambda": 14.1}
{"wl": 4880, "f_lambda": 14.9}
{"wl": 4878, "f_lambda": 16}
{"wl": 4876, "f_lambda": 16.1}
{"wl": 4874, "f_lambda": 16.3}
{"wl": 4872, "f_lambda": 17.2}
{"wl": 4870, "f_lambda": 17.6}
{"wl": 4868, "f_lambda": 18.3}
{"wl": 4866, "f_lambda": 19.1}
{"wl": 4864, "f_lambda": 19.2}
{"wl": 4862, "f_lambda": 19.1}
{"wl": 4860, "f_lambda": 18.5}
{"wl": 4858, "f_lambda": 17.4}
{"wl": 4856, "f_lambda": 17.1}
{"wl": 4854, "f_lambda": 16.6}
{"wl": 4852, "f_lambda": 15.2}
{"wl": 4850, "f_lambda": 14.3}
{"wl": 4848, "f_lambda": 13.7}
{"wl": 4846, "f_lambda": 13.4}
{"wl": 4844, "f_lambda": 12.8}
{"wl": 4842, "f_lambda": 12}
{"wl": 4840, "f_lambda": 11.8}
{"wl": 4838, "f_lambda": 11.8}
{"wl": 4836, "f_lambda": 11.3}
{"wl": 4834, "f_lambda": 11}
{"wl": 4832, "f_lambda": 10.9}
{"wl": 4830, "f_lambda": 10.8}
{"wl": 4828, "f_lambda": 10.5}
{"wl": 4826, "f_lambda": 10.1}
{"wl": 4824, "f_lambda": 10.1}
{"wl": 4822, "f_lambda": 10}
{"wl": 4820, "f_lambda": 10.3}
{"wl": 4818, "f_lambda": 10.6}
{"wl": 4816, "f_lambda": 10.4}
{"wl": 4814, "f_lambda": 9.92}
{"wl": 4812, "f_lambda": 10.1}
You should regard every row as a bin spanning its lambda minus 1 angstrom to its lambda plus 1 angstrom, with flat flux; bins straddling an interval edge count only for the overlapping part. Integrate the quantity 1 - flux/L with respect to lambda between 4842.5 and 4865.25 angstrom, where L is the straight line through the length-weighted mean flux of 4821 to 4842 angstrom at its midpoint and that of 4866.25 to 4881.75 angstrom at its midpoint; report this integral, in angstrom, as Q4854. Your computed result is -3.39 angstrom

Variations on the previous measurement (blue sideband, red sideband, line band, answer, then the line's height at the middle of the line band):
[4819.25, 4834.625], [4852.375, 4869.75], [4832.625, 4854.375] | 1.86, 14.1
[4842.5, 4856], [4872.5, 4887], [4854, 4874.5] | -4.58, 14.7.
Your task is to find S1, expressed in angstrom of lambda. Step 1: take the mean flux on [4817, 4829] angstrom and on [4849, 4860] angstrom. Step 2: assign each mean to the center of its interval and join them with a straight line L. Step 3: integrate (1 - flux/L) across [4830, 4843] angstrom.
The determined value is 1.4 angstrom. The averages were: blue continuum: 10.3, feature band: 11.4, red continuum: 16.3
